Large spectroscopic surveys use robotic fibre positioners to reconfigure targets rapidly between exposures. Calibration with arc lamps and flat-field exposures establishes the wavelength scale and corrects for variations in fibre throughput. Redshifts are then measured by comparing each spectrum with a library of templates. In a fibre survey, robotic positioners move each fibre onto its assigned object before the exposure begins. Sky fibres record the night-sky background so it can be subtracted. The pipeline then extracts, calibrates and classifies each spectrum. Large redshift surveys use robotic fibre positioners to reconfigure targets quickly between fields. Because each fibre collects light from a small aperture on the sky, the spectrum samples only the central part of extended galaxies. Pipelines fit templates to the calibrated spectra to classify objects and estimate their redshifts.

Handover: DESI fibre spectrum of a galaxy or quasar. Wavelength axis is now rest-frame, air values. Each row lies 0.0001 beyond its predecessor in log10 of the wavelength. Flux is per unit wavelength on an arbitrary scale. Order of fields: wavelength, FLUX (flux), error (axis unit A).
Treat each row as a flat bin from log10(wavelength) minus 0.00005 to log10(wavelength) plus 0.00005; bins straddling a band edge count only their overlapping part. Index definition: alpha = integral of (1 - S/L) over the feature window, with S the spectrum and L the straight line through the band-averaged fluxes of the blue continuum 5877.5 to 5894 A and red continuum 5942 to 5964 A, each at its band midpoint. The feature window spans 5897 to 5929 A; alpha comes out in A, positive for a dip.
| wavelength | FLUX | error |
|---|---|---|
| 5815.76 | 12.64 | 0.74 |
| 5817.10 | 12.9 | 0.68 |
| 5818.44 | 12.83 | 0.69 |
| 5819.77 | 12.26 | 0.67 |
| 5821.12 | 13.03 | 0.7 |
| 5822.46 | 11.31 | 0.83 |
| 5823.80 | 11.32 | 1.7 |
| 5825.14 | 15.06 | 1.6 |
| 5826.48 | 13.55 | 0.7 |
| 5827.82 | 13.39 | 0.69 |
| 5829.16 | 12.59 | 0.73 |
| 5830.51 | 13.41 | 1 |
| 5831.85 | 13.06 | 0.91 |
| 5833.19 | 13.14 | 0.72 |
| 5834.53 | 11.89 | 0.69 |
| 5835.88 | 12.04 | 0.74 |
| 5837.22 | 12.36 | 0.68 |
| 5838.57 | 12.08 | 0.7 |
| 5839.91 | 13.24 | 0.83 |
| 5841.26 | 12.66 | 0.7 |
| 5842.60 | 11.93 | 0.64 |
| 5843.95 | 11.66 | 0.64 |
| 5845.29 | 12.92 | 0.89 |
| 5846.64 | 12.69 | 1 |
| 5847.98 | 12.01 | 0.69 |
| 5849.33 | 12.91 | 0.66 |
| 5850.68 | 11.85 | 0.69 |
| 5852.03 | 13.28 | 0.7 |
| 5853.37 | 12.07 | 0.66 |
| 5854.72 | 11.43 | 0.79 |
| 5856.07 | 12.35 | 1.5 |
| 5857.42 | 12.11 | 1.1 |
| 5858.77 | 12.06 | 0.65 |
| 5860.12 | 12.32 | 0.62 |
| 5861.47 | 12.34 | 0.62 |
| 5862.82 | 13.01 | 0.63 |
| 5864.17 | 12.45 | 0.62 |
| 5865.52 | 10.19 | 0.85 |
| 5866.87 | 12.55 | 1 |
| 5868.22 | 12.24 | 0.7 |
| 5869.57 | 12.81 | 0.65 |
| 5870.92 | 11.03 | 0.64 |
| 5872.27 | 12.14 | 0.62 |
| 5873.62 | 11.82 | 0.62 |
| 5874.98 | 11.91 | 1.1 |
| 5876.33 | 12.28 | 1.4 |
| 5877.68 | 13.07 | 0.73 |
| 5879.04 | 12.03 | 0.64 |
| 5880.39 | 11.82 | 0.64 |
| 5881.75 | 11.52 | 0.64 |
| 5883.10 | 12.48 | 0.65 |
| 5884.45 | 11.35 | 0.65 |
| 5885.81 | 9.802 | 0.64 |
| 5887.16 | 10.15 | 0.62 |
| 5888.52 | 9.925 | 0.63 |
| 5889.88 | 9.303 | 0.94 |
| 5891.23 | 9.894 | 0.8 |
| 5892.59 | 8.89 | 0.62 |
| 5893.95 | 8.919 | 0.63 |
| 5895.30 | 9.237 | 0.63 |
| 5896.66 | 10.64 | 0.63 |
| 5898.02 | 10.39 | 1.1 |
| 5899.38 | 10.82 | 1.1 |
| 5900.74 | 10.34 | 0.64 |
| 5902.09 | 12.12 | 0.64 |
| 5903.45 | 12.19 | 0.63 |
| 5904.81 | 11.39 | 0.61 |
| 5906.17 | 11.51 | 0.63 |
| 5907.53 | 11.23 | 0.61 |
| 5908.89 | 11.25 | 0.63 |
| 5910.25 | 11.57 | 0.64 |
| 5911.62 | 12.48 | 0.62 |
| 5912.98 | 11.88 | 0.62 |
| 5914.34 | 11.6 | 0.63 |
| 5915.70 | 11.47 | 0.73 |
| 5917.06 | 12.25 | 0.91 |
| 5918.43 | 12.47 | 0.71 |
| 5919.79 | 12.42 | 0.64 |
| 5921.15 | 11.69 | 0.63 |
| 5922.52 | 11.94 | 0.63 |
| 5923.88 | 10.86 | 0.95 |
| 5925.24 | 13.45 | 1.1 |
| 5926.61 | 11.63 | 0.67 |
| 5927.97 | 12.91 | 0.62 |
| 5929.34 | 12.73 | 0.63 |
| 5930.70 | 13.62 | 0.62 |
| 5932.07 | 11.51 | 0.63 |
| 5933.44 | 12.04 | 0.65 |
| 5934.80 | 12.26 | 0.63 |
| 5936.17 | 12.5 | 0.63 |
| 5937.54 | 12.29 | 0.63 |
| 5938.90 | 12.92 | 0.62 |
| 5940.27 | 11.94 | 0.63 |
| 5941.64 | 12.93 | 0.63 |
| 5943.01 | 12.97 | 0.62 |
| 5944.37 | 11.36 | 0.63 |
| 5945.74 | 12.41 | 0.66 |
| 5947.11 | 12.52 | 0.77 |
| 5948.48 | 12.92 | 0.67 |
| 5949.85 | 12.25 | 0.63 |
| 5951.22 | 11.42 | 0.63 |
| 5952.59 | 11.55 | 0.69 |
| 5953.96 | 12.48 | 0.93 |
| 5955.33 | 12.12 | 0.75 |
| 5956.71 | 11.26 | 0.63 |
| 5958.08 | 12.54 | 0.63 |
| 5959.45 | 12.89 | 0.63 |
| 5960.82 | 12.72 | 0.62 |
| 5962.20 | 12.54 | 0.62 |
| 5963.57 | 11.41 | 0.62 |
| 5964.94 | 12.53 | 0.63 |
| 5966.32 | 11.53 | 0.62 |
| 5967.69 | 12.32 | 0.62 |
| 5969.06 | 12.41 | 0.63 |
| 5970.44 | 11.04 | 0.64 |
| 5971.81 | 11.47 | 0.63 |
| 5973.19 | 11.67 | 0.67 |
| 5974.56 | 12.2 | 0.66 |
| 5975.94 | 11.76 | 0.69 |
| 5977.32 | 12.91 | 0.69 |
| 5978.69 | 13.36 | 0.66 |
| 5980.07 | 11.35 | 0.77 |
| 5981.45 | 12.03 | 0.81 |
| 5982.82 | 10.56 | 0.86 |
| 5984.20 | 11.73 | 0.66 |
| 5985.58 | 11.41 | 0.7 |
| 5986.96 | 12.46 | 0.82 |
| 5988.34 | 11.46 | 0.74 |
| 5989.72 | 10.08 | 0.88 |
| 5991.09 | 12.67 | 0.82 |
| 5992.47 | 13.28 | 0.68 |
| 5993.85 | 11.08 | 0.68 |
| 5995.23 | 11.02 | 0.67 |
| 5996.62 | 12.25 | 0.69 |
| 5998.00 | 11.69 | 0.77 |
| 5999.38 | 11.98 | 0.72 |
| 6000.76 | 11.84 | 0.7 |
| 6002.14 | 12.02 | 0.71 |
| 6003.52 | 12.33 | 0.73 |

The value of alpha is -1.2 A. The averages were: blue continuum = 10.7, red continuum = 12.2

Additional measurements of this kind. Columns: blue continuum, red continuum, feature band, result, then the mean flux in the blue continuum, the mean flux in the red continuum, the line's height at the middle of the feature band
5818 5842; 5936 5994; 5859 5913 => 4.9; 12.7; 12.1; 12.5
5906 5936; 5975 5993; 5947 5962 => -0.3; 12.1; 11.9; 12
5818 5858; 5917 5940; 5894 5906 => 1.5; 12.5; 12.3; 12.4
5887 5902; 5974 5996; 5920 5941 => -3.1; 9.94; 11.8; 10.7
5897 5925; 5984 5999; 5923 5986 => -2.6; 11.6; 11.7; 11.7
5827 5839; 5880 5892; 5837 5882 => -2.2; 12.7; 10.7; 11.7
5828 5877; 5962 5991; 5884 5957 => 2.7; 12.3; 11.8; 12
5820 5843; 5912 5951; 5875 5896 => 2.9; 12.7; 12.3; 12.5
